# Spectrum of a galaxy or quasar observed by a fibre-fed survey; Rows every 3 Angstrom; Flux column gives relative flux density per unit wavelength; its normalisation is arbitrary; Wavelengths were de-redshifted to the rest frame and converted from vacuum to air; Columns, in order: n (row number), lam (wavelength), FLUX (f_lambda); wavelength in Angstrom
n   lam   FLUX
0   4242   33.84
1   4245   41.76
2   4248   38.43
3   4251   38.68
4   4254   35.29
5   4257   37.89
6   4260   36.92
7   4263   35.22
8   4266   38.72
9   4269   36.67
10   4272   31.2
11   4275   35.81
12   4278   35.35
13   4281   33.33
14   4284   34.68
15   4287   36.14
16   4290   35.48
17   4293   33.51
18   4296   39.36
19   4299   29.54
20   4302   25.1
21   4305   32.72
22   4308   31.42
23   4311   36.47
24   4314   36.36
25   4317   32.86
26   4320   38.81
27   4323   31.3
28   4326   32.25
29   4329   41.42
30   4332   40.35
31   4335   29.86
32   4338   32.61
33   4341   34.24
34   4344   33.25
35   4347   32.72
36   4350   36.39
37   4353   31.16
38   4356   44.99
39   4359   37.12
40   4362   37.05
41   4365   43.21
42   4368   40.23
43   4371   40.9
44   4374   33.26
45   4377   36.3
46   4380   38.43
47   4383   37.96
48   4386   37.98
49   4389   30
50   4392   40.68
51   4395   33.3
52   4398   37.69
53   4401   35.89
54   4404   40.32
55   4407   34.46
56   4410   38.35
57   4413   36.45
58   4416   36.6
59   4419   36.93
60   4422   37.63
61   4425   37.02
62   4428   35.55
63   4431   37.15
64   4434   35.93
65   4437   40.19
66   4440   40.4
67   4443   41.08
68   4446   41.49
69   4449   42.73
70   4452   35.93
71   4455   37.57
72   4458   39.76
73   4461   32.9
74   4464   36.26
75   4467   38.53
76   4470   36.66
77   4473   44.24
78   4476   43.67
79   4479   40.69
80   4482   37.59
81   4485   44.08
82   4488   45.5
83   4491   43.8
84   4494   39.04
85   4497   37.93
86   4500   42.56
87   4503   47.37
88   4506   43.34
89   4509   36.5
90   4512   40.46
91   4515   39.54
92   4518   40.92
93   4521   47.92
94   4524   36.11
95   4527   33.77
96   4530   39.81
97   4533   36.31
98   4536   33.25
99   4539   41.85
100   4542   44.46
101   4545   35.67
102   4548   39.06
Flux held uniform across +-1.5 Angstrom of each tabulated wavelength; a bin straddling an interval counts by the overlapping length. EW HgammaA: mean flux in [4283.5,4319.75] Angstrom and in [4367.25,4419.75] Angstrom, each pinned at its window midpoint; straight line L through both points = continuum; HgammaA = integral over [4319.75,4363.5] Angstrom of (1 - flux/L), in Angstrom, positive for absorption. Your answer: -0.4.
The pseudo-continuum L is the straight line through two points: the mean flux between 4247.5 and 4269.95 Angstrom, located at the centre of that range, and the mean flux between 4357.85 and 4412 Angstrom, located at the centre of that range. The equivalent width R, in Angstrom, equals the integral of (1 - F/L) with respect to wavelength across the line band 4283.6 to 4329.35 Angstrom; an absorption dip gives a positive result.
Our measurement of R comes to 4.0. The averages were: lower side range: 37.2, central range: 34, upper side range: 37.4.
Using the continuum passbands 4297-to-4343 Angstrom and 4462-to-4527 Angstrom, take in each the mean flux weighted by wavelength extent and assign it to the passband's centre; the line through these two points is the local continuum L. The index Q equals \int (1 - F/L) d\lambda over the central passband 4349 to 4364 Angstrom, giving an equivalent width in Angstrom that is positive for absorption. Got -1.0 Angstrom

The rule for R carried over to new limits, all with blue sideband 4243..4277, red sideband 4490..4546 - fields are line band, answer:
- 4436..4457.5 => -0.40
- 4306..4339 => 2.43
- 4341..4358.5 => 1.07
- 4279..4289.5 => 0.67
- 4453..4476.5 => 0.58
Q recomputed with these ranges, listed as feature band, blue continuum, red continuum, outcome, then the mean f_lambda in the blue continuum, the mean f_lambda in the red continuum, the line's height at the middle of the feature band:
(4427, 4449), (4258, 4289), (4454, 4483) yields -0.5 Angstrom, 35.4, 38.8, 38.3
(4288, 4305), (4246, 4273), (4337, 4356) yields 1.4 Angstrom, 36.8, 34.3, 35.7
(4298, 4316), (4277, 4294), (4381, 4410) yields 1.6 Angstrom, 34.8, 36.6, 35.1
